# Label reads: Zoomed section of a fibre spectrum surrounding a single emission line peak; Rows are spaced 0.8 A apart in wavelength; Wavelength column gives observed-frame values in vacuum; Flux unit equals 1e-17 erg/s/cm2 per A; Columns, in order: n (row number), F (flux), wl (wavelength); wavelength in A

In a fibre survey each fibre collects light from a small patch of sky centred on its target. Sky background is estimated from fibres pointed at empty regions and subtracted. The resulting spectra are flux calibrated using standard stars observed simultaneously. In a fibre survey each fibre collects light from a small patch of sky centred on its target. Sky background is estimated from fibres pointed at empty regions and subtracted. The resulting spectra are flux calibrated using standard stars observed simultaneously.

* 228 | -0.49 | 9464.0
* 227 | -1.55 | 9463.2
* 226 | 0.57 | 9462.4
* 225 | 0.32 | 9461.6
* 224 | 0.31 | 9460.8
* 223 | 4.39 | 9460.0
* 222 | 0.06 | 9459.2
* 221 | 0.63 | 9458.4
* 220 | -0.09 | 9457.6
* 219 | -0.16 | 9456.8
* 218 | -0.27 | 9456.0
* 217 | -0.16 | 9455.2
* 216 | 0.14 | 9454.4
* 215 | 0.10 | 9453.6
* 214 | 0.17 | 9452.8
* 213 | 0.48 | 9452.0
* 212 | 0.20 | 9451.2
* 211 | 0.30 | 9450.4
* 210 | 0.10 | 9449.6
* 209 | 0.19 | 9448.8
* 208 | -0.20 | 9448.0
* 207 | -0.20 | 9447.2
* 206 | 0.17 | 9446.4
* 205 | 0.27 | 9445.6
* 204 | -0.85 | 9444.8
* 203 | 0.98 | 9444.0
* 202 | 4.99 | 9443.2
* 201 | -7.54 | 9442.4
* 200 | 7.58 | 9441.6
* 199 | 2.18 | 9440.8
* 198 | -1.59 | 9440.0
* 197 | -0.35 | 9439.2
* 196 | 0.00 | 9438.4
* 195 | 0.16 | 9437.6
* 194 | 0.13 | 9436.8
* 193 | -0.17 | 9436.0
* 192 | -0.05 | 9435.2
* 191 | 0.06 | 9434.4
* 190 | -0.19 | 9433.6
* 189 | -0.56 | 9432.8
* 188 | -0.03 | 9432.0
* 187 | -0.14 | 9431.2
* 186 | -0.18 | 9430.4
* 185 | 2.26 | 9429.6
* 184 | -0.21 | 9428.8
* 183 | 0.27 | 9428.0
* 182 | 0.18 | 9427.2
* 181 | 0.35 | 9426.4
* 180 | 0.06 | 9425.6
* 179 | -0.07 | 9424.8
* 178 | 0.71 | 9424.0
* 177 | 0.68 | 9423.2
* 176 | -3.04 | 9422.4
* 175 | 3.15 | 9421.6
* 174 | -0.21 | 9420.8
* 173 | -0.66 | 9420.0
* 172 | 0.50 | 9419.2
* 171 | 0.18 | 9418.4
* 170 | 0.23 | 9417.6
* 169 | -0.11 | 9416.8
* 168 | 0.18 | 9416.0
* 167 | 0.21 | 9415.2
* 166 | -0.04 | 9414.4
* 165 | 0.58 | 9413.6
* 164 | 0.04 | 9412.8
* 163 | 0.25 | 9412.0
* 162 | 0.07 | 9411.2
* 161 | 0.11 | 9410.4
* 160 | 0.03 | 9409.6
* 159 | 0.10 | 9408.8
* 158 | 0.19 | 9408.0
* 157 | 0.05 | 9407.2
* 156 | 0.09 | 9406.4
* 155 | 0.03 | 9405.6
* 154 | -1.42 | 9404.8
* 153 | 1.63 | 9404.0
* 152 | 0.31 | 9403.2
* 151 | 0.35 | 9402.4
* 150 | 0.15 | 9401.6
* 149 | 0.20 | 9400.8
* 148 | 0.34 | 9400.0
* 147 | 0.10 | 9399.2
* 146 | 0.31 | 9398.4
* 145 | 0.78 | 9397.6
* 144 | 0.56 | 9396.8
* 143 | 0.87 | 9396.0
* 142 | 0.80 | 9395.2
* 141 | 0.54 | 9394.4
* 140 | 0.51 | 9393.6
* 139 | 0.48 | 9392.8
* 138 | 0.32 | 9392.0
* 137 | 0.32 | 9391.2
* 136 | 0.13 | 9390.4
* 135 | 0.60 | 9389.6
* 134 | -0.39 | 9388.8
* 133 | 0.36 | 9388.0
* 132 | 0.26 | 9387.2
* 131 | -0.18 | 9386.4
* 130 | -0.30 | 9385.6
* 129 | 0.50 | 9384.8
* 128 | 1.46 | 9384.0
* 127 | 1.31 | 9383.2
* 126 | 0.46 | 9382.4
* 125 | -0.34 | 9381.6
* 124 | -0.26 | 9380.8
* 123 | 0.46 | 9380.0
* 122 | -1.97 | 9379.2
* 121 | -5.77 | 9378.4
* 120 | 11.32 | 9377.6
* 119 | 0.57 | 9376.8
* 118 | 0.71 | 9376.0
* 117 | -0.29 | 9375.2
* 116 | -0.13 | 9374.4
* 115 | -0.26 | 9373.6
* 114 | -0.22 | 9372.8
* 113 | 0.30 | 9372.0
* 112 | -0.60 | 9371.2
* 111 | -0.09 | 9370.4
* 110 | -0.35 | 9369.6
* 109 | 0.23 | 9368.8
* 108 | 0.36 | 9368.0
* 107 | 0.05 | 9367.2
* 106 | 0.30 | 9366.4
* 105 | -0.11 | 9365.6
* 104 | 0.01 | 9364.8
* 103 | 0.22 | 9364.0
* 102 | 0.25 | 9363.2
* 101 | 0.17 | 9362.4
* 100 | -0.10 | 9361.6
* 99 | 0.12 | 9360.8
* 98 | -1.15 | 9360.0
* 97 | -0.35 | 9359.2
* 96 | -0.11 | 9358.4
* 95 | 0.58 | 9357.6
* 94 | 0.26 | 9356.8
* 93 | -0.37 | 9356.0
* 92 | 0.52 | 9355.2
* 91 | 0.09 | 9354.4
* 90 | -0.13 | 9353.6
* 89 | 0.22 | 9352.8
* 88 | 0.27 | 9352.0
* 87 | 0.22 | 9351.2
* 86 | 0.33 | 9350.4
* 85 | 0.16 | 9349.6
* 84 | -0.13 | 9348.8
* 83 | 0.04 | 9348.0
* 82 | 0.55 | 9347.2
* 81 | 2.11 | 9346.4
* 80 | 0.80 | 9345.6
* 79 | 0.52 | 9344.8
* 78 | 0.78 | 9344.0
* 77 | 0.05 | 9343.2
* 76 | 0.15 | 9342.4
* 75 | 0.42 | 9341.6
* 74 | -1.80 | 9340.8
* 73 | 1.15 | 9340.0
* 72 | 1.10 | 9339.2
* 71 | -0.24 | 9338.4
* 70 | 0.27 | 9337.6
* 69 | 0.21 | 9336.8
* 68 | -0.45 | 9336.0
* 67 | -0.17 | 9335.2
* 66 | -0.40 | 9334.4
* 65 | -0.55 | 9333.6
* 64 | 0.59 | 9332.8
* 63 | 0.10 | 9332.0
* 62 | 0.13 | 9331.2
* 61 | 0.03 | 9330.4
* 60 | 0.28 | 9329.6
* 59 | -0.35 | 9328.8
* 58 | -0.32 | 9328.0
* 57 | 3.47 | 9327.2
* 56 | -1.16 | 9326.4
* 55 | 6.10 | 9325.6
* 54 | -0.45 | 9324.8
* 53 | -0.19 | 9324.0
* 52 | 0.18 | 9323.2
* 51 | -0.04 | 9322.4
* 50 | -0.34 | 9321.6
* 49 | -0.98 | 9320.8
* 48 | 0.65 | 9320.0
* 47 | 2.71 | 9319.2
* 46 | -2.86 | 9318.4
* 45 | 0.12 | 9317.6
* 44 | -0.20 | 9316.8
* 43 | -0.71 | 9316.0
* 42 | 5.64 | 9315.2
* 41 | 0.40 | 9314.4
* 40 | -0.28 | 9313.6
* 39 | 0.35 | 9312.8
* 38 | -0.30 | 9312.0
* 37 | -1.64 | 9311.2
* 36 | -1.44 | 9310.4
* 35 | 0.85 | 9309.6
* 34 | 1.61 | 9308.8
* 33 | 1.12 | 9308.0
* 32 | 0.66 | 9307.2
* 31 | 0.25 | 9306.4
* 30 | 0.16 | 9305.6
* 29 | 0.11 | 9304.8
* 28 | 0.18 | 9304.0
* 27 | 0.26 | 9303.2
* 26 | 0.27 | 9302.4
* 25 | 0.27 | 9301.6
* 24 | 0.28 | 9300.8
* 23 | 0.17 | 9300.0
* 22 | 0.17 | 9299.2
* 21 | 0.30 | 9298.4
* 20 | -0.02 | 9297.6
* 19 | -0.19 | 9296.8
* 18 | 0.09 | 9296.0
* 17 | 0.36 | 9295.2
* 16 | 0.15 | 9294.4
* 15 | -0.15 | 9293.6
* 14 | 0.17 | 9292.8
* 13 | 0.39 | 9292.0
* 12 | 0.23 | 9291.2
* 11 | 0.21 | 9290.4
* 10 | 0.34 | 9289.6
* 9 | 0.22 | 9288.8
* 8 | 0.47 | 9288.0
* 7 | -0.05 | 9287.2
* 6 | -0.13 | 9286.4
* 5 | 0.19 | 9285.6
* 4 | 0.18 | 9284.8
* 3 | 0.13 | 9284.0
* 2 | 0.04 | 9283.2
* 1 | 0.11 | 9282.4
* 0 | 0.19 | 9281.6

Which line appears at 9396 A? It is [O III]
